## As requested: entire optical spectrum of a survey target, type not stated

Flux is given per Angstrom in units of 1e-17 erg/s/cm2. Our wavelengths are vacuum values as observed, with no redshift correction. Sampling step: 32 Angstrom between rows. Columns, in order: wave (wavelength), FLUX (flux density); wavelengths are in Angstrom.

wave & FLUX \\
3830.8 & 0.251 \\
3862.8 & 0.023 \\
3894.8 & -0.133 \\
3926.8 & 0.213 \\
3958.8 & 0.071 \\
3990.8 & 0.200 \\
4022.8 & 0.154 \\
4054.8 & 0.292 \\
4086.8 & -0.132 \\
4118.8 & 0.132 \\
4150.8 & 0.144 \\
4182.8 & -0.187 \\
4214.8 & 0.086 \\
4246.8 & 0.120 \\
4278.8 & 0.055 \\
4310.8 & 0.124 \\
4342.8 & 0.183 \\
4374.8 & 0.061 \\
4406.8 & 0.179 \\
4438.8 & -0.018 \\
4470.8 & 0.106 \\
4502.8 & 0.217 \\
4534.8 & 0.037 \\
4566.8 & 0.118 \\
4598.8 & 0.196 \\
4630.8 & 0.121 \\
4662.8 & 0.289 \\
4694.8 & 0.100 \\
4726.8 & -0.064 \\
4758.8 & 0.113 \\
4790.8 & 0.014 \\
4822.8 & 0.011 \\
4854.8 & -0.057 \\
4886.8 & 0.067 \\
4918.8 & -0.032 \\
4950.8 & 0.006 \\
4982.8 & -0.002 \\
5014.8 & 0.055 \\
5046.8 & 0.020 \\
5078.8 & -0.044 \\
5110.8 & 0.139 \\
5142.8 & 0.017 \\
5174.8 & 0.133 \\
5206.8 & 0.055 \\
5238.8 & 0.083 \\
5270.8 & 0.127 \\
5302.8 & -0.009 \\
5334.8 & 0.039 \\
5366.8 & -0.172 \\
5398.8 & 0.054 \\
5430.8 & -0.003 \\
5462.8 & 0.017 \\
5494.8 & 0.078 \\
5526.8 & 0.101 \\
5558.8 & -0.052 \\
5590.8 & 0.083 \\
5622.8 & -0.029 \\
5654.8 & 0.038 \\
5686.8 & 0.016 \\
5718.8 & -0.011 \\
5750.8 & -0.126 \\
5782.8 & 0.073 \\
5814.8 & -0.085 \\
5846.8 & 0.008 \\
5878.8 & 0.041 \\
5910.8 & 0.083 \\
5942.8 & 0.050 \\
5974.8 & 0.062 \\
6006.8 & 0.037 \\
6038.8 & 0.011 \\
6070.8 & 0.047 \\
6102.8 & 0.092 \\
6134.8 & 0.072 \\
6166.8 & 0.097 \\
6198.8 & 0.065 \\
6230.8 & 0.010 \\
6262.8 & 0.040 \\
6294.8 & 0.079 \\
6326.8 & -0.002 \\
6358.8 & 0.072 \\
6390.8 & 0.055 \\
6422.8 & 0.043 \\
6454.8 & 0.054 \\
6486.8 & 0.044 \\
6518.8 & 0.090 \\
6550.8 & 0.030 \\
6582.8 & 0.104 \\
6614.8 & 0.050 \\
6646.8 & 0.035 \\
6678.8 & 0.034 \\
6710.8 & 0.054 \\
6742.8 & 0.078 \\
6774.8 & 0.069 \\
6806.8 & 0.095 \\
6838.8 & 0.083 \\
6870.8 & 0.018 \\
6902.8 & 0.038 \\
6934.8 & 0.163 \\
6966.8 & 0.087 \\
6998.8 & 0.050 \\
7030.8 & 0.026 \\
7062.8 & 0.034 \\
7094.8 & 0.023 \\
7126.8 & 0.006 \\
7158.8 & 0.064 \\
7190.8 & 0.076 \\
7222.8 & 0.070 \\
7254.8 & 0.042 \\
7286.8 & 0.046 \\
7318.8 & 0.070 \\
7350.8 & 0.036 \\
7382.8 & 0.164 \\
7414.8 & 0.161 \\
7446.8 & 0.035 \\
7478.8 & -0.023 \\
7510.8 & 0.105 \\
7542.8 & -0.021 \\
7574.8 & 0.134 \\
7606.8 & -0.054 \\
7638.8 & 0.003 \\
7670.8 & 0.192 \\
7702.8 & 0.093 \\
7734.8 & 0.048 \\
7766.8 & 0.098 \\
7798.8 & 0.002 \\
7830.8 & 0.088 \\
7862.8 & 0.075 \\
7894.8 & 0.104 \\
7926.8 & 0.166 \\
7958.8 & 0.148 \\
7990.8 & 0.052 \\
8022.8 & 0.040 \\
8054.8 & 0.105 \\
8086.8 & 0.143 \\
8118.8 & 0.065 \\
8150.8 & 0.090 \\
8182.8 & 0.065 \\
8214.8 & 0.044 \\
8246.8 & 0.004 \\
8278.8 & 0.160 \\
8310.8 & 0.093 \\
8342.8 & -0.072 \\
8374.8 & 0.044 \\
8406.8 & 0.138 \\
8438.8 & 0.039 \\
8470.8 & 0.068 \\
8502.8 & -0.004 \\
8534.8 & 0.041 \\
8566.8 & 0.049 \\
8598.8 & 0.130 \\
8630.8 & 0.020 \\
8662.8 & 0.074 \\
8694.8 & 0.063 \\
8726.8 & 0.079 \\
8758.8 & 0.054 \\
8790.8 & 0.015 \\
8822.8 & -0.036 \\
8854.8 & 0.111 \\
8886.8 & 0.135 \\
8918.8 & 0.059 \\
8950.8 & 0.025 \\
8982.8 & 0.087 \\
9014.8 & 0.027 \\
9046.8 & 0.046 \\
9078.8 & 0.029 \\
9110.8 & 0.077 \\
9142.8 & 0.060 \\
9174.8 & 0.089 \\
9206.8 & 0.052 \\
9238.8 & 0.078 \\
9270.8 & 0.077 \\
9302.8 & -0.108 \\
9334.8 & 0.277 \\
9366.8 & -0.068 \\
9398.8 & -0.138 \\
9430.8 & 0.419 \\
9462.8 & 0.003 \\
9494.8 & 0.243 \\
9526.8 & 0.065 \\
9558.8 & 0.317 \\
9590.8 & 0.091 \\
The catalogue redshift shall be 0.98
